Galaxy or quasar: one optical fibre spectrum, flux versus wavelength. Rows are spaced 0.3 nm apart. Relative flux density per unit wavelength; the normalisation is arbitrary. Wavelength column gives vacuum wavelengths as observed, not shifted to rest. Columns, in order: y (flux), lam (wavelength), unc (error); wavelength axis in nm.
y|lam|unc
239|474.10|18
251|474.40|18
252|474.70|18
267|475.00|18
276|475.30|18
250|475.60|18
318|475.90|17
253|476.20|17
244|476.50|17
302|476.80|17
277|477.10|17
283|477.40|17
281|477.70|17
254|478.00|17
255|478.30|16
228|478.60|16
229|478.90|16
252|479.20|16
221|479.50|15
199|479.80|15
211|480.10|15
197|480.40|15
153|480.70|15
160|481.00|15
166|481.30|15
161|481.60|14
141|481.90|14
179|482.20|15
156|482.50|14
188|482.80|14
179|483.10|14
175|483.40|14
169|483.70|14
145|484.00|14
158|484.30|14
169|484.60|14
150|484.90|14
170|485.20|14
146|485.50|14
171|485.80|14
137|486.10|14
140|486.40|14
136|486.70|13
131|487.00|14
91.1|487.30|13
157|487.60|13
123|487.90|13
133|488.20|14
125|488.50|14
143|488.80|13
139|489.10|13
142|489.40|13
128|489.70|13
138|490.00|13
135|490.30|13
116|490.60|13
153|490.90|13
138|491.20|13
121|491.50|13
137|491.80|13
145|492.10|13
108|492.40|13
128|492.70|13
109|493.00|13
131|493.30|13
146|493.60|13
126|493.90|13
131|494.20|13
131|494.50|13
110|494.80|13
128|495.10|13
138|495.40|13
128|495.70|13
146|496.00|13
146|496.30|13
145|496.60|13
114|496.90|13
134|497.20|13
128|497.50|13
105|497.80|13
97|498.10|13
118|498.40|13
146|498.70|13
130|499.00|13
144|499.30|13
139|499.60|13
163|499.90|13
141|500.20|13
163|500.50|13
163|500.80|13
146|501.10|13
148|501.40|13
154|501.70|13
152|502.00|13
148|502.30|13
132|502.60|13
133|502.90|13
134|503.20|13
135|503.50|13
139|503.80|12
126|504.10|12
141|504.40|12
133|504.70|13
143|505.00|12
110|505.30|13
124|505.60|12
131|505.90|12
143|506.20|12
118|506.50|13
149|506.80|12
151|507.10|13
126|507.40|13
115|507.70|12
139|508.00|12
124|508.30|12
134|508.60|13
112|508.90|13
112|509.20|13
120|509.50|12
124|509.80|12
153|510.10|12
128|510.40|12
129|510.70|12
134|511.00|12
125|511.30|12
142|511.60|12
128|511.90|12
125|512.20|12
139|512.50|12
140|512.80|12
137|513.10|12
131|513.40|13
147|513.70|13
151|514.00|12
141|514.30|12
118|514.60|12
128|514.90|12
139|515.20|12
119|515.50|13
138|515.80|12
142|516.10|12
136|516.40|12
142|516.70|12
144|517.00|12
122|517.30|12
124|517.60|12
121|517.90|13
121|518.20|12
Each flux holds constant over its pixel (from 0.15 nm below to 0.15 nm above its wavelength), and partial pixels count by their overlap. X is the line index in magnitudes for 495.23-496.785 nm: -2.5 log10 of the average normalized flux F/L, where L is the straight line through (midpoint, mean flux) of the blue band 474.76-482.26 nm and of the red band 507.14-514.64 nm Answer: 0.257 mag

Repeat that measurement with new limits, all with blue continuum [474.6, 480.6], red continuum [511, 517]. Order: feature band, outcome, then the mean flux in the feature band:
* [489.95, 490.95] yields 0.49 mag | 134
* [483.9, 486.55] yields 0.42 mag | 154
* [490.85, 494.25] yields 0.48 mag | 130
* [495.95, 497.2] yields 0.36 mag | 137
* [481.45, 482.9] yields 0.40 mag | 164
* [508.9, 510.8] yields 0.17 mag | 126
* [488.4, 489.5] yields 0.49 mag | 138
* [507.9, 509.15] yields 0.21 mag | 126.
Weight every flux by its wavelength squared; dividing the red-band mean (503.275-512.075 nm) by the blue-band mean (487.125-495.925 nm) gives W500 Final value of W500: 1.07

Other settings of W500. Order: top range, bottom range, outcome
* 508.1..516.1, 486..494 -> 1.09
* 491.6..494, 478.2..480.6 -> 0.61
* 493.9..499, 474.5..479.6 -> 0.53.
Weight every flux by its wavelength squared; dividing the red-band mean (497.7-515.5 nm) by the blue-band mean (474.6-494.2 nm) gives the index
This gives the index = 0.84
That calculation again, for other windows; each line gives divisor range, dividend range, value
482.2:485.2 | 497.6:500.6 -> 0.86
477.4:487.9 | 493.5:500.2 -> 0.78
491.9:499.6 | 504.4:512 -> 1.06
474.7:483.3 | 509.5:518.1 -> 0.69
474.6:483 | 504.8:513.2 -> 0.65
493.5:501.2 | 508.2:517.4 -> 1.05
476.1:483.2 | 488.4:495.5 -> 0.64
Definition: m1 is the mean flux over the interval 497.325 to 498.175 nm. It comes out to 112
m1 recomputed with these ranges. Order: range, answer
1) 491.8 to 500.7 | 132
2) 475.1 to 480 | 257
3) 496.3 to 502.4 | 139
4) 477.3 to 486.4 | 188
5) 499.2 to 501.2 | 152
